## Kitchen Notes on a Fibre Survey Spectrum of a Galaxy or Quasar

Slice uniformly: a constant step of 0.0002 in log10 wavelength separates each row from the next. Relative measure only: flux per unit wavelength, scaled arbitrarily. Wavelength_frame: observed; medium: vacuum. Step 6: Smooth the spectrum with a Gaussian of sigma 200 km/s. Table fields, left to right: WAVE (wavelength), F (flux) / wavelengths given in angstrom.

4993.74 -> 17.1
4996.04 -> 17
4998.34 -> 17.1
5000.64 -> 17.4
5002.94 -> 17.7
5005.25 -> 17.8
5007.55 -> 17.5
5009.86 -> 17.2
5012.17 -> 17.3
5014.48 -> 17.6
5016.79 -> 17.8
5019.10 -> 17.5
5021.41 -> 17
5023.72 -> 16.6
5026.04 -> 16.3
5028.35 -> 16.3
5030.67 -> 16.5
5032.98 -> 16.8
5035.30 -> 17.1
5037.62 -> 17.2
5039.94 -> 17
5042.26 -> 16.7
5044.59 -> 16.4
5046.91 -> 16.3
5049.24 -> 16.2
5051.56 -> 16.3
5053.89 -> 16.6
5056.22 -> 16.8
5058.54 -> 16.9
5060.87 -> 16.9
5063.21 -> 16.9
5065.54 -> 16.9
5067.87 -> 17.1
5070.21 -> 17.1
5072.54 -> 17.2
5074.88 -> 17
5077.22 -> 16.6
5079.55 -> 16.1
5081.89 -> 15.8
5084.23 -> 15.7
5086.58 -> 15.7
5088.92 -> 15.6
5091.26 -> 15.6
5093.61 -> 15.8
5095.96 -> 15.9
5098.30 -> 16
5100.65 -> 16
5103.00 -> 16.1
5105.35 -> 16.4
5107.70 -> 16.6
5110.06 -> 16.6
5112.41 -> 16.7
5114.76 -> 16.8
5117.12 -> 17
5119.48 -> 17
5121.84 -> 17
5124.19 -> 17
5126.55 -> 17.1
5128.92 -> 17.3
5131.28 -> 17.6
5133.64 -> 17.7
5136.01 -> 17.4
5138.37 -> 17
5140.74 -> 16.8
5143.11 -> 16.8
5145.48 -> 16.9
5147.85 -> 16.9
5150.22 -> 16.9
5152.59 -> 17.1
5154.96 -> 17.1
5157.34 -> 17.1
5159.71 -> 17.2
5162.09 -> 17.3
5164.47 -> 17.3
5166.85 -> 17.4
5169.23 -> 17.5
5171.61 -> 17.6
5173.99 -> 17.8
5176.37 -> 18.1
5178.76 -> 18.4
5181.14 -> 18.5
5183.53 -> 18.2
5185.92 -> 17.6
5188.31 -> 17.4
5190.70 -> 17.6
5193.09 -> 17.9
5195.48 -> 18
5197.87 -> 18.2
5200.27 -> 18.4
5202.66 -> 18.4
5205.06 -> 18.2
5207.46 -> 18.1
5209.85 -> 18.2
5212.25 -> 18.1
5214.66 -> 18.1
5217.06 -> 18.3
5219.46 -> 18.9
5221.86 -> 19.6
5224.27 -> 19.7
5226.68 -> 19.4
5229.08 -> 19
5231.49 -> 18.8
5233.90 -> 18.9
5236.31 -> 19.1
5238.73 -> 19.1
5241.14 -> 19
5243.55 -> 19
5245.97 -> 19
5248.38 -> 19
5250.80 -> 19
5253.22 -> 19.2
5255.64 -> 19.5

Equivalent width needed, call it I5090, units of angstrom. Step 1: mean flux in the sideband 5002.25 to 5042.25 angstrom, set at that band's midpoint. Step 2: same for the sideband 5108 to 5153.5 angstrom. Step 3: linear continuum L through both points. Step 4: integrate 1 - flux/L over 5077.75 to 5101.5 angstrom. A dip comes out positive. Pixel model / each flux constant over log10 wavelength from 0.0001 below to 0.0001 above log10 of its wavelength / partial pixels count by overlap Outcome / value 1.7 angstrom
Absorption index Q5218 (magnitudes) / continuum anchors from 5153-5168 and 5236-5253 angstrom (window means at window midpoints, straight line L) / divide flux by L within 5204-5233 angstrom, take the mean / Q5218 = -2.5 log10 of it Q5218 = -0.014 mag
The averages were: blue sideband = 17.2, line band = 18.7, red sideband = 19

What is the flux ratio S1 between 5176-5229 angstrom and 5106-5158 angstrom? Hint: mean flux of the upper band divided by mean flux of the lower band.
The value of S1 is 1.08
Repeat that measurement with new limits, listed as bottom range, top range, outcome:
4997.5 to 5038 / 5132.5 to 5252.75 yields 1.05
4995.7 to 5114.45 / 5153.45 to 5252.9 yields 1.10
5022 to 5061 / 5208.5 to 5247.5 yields 1.14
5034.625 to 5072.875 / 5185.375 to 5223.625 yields 1.09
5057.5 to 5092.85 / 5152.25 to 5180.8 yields 1.07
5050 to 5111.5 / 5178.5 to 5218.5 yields 1.10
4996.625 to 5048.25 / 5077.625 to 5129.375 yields 0.96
